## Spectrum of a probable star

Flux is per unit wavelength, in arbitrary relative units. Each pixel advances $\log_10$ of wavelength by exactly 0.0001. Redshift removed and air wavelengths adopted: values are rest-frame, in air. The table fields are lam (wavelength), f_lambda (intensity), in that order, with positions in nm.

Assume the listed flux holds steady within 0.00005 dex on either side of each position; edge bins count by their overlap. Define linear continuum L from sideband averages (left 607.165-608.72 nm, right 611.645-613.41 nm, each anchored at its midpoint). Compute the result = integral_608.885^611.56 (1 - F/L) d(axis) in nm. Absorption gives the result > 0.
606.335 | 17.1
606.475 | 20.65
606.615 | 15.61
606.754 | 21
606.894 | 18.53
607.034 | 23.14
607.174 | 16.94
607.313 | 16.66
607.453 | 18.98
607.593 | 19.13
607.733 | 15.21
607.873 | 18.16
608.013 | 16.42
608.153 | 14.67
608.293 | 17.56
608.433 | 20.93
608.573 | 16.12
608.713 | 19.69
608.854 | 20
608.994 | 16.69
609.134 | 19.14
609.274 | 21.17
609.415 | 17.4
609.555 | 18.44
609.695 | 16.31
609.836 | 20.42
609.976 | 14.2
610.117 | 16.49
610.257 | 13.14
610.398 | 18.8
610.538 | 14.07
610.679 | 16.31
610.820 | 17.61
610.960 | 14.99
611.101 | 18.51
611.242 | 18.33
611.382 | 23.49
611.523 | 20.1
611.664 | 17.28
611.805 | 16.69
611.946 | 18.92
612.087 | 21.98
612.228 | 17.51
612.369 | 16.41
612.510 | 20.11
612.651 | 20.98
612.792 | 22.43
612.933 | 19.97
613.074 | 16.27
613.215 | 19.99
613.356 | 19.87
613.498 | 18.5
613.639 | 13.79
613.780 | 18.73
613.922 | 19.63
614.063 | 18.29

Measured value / 0.09 nm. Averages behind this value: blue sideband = 17.5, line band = 17.7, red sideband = 19.2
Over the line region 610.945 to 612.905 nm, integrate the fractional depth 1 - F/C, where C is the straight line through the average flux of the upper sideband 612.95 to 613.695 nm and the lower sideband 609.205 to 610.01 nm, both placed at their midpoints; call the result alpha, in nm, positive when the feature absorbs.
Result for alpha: -0.14 nm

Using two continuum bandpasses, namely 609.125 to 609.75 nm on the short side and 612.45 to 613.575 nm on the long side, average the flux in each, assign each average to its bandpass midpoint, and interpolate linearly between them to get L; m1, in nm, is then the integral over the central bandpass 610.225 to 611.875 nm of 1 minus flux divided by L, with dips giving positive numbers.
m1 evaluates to 0.13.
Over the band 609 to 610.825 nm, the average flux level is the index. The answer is 17.2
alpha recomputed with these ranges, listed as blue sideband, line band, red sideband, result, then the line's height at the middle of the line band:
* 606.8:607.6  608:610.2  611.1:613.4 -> 0.14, 19.1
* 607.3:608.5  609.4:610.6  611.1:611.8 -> 0.13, 18.6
